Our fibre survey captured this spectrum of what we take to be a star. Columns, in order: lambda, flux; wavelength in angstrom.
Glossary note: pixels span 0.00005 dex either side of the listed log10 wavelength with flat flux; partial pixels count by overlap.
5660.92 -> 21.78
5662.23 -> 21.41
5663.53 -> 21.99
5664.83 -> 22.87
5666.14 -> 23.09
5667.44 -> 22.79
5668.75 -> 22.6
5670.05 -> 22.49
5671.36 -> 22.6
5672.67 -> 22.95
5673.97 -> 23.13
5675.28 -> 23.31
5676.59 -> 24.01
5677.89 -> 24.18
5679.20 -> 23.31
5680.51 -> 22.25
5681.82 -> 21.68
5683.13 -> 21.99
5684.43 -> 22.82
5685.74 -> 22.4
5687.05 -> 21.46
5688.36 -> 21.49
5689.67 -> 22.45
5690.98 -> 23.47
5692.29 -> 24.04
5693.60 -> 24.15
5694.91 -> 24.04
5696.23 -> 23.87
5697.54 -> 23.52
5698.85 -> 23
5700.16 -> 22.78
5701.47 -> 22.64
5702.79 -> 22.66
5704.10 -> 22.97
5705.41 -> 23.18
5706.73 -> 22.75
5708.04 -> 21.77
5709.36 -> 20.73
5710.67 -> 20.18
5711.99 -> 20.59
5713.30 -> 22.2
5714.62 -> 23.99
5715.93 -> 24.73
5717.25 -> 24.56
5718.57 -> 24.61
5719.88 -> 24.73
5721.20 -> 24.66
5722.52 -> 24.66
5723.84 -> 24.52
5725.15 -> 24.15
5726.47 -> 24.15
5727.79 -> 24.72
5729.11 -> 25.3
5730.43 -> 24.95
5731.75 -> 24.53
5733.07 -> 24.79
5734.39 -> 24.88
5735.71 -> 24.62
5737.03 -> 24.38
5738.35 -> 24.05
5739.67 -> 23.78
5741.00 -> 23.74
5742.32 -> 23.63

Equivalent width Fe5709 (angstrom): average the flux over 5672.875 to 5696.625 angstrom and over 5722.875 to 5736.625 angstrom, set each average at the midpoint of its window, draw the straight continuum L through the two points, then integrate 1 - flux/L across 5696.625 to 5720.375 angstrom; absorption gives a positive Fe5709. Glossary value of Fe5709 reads 1.0 angstrom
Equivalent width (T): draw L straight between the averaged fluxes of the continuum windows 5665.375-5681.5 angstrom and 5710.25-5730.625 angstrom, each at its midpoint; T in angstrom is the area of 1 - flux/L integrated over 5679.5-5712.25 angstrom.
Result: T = 1.27 angstrom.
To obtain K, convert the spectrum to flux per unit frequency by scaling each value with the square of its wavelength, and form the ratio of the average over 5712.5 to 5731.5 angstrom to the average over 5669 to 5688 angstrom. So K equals 1.1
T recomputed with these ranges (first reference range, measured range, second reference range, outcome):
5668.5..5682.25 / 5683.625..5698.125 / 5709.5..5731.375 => 0.1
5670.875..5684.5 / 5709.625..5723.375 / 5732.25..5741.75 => 0.2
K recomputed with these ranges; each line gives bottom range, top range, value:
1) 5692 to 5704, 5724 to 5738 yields 1.07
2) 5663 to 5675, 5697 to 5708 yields 1.02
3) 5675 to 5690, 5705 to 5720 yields 1.02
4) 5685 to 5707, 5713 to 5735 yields 1.08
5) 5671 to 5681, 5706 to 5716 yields 0.96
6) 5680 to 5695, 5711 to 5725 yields 1.06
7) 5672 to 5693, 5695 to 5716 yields 1.00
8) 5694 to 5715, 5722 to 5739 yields 1.10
